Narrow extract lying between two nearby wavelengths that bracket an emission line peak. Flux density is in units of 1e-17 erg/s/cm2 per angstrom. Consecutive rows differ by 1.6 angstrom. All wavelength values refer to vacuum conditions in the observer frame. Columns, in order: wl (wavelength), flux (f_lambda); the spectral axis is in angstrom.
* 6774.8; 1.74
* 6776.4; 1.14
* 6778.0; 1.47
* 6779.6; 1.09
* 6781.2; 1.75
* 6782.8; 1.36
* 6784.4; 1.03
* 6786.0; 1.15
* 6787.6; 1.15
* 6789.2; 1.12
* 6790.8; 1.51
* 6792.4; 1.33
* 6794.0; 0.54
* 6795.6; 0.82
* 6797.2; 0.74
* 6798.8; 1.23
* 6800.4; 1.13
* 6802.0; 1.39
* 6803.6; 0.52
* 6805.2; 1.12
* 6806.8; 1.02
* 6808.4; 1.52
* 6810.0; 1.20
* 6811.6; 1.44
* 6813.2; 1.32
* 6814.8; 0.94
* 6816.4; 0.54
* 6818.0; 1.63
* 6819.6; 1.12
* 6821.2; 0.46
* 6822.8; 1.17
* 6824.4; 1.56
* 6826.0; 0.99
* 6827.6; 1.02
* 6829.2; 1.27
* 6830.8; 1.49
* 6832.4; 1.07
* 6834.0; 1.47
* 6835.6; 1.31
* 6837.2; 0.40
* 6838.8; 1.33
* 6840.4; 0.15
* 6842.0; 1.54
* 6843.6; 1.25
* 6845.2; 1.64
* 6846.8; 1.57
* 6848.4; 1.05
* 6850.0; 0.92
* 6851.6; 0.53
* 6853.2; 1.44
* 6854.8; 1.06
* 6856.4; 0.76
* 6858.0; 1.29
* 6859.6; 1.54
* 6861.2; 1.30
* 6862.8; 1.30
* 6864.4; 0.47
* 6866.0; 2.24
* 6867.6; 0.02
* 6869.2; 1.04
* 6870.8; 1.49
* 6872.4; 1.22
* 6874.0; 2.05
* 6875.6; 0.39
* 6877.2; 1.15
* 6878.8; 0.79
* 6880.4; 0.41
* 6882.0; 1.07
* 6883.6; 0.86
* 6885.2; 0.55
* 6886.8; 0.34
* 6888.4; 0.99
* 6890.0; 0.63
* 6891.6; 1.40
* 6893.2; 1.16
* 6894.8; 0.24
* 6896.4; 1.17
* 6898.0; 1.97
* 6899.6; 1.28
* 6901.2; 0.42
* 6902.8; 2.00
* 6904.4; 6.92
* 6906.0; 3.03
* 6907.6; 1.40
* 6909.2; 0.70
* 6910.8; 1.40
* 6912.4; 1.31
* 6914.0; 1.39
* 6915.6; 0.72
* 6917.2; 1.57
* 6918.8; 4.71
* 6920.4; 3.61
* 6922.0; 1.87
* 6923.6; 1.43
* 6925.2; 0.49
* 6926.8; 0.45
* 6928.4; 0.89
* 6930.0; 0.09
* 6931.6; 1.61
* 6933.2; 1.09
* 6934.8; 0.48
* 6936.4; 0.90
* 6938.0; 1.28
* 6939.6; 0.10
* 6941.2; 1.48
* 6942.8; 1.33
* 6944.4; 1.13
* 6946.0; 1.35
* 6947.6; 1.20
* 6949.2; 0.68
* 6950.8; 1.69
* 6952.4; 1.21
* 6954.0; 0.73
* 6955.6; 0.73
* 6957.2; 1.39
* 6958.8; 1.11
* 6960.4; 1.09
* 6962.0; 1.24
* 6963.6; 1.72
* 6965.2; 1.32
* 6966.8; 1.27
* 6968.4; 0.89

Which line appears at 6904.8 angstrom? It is [S II] 6716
